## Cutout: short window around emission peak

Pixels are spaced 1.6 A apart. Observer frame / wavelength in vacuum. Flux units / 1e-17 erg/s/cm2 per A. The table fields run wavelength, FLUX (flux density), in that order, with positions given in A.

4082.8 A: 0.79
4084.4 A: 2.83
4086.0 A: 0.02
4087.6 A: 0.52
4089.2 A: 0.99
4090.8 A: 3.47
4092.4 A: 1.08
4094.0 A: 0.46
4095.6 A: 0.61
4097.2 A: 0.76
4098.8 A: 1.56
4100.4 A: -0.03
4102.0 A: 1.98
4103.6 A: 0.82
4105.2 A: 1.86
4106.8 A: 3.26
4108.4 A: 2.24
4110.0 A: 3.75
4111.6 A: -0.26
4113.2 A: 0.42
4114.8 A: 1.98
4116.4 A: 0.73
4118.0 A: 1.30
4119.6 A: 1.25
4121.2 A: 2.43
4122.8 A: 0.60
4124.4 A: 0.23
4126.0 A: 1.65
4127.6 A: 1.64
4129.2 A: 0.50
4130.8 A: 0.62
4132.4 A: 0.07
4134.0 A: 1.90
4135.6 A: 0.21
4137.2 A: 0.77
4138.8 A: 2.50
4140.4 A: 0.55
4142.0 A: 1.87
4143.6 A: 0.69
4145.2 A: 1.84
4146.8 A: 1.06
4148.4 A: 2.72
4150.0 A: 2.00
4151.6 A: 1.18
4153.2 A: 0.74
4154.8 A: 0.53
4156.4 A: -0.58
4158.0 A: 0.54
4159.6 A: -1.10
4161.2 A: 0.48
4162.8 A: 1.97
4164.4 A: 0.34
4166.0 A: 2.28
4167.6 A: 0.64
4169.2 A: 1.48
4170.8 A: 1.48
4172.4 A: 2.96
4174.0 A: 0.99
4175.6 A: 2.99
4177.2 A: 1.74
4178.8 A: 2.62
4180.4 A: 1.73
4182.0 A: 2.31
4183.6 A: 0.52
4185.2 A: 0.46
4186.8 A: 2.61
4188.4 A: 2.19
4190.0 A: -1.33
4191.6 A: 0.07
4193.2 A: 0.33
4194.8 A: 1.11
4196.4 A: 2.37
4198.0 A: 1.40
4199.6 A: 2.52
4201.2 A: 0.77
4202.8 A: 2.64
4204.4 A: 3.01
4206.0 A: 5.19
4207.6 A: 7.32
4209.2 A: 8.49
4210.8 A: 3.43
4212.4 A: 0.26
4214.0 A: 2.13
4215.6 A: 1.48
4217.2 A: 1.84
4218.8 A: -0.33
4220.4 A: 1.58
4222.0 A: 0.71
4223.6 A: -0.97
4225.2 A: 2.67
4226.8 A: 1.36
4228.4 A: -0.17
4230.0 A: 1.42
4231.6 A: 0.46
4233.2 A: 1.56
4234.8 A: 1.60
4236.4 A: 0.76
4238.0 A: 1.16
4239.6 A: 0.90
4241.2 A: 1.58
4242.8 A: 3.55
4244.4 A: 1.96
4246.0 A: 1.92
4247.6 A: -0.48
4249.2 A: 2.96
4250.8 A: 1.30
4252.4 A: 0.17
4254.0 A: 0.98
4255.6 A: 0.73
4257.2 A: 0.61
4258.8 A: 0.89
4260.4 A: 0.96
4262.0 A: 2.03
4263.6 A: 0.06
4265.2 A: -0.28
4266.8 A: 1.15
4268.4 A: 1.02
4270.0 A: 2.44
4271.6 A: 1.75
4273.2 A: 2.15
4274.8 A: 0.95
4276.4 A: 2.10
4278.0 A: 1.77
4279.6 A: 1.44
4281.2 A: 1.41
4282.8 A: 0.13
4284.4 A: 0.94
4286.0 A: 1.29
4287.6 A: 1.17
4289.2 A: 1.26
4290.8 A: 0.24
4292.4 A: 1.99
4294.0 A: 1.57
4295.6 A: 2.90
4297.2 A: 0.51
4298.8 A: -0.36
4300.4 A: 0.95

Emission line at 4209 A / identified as [O II] 3727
